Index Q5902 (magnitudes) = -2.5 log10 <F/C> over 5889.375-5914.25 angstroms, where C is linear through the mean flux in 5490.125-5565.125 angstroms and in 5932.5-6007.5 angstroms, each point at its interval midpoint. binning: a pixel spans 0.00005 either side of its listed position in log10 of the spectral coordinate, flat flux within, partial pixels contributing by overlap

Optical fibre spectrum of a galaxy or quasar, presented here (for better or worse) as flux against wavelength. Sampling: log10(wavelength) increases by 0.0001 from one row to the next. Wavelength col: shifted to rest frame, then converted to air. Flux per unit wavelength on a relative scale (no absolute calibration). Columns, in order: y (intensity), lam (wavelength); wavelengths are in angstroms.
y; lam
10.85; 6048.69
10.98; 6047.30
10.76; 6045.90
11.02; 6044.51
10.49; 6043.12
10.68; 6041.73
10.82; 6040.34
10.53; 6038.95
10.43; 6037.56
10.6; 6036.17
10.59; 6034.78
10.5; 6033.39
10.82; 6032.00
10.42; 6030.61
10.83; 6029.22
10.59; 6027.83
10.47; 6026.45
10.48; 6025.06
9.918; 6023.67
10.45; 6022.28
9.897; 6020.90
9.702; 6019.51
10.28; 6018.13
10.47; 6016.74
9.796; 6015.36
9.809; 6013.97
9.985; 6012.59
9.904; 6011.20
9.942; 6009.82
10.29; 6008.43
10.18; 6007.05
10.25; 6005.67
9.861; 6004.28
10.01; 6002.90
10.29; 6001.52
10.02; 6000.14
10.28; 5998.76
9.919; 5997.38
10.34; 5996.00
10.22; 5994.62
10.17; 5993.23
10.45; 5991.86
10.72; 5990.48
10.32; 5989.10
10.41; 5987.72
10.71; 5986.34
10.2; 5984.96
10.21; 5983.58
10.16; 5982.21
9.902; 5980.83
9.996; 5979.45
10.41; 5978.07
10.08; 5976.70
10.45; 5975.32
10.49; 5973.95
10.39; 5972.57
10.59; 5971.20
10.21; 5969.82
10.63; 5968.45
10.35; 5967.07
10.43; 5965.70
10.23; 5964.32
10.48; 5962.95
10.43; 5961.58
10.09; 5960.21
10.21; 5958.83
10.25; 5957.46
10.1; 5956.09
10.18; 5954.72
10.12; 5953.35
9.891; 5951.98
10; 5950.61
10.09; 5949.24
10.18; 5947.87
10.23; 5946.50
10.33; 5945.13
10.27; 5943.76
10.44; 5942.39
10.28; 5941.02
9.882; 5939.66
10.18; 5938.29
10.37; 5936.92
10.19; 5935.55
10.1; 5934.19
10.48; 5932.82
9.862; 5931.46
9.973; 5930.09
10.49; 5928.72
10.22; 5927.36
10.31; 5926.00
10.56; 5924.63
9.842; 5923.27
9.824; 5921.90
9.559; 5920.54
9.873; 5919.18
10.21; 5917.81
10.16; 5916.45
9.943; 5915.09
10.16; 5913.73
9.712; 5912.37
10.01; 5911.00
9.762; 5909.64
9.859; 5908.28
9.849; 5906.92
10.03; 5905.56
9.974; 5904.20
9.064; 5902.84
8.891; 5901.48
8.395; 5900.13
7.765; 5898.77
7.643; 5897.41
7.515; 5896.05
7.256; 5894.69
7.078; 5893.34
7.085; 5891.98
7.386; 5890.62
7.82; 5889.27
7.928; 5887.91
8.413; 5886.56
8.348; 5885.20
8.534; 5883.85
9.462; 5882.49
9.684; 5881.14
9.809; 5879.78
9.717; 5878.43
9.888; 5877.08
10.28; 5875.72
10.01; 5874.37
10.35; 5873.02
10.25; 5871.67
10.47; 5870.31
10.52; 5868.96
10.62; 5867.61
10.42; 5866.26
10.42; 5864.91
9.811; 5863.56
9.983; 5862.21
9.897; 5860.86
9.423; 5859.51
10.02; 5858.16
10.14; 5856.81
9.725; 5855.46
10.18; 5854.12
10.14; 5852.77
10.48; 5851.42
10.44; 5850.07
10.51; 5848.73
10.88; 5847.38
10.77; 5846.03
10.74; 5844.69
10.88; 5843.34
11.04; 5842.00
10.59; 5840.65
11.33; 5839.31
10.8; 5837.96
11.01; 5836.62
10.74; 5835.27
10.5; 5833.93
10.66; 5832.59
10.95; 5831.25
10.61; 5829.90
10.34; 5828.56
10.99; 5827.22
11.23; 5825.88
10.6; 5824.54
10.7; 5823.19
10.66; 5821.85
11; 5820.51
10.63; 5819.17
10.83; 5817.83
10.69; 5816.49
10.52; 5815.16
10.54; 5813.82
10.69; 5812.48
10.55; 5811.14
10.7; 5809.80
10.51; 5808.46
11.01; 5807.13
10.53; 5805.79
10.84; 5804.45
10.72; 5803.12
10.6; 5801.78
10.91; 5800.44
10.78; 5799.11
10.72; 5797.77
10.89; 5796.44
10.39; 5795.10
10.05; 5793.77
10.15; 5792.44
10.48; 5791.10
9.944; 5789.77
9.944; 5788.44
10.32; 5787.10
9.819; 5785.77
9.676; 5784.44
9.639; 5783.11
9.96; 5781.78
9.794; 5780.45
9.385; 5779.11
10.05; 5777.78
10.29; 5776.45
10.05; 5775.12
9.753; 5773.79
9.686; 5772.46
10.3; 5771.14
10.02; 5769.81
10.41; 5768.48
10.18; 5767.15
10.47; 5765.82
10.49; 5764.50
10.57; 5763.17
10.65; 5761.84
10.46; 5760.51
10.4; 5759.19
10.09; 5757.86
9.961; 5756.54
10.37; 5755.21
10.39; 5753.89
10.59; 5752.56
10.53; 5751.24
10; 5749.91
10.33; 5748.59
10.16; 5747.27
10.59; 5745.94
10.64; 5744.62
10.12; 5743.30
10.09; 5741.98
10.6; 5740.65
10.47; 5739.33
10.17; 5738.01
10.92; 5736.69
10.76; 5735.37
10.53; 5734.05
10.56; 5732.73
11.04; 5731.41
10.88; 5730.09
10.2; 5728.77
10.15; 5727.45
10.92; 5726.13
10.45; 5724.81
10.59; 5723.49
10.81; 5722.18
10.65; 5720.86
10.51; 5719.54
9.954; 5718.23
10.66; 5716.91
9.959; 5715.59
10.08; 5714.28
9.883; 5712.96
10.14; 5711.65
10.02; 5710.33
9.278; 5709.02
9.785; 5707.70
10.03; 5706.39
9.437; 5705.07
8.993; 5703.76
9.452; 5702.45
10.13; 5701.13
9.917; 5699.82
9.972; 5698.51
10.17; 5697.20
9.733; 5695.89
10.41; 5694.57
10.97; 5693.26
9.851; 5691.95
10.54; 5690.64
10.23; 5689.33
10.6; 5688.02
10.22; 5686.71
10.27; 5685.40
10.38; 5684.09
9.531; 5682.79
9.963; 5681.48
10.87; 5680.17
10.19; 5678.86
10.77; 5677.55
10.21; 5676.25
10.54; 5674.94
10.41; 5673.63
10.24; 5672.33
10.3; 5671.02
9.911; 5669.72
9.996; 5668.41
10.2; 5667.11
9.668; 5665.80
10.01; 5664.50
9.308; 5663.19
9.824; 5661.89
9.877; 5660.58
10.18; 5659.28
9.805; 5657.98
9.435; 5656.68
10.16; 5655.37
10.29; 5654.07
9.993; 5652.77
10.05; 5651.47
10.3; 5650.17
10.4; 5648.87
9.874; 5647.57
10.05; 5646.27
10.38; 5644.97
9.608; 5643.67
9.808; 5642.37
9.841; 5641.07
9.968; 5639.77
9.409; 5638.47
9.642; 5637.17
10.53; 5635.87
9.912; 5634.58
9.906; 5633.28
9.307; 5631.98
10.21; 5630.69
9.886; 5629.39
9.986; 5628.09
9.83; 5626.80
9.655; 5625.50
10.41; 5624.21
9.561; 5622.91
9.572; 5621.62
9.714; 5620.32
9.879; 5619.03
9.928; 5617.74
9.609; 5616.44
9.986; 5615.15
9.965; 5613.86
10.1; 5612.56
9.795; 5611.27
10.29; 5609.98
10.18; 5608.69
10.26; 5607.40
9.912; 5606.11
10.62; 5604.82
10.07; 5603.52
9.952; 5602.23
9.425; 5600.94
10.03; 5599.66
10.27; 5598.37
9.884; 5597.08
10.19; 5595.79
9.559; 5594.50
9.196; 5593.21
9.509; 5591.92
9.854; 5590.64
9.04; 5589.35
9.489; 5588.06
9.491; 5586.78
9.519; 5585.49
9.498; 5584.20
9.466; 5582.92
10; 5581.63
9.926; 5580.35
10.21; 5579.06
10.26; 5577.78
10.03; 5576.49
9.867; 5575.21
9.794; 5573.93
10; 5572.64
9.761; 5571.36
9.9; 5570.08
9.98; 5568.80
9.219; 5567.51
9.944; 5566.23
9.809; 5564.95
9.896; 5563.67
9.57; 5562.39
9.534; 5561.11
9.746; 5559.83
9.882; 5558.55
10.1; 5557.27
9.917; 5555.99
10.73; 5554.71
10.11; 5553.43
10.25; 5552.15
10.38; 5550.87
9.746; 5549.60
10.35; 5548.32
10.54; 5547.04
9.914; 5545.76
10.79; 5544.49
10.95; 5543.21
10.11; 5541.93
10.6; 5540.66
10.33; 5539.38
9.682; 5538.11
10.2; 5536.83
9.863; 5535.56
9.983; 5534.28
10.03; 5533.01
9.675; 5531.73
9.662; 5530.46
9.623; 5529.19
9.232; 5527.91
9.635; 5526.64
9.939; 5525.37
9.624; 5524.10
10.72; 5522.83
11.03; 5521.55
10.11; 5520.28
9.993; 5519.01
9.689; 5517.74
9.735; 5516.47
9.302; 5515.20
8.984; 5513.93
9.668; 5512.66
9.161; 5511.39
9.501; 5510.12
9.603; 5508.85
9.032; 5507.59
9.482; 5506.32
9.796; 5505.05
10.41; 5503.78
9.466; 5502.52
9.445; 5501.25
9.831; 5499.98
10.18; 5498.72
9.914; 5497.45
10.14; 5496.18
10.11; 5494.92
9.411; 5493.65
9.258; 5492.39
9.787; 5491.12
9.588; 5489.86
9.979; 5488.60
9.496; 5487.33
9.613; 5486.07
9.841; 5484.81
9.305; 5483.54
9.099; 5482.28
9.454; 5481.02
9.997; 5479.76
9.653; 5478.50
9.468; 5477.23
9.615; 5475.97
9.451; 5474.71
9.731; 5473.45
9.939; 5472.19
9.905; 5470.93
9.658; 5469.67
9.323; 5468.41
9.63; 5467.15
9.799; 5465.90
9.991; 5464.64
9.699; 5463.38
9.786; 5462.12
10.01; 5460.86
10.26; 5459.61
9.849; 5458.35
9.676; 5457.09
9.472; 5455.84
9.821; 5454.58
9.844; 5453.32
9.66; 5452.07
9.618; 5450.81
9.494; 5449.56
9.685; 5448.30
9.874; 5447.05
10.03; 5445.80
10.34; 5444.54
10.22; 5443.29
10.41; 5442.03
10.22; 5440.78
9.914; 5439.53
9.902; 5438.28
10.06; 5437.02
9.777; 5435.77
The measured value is 0.170 mag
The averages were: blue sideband 9.9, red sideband 10.2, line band 8.72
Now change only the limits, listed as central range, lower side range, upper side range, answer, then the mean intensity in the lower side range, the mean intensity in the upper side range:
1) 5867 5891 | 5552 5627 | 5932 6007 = 0.080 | 9.86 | 10.2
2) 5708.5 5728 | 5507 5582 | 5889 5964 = -0.051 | 9.93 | 9.67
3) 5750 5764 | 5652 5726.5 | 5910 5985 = -0.026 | 10.1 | 10.2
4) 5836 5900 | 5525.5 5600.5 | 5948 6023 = 0.054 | 9.91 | 10.2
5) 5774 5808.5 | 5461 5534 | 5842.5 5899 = -0.079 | 9.71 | 9.51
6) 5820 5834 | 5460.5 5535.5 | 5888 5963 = -0.117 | 9.71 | 9.63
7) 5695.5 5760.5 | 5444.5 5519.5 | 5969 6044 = -0.030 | 9.69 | 10.3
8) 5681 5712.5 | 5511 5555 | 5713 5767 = 0.037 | 10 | 10.4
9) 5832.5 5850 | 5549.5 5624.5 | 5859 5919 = -0.150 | 9.88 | 9.32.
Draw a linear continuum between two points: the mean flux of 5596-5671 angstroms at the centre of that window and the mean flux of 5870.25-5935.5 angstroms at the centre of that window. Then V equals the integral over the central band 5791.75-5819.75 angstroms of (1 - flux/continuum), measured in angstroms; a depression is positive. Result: -3.1 angstroms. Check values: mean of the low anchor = 9.95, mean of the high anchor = 9.37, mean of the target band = 10.6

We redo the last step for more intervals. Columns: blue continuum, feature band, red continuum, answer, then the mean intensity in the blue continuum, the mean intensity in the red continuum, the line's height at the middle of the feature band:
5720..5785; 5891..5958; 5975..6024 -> 3.5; 10.3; 10.2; 10.2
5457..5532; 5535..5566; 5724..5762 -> -0.8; 9.72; 10.4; 9.88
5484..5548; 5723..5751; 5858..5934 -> -2.5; 9.85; 9.48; 9.64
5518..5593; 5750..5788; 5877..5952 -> -1.9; 9.94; 9.47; 9.66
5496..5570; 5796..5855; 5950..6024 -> -3.6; 9.91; 10.2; 10.1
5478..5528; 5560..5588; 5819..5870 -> 0.3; 9.71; 10.5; 9.88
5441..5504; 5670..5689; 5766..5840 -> -0.2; 9.76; 10.5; 10.2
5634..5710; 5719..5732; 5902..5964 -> -0.7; 10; 10.1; 10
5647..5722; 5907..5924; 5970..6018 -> 0.5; 10.1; 10.2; 10.2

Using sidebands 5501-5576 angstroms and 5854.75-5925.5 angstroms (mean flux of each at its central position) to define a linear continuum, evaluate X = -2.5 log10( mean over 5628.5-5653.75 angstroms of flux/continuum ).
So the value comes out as -0.02 mag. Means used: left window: 9.9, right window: 9.41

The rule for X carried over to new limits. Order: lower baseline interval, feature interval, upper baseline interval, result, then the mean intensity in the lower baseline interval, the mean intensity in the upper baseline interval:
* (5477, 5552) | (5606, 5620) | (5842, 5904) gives -0.03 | 9.84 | 9.46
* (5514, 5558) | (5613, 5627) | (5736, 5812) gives 0.04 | 10.1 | 10.3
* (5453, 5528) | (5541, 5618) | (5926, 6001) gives -0.01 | 9.72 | 10.3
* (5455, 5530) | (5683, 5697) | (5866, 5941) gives -0.07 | 9.71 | 9.49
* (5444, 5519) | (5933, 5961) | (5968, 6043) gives 0.01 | 9.69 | 10.3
